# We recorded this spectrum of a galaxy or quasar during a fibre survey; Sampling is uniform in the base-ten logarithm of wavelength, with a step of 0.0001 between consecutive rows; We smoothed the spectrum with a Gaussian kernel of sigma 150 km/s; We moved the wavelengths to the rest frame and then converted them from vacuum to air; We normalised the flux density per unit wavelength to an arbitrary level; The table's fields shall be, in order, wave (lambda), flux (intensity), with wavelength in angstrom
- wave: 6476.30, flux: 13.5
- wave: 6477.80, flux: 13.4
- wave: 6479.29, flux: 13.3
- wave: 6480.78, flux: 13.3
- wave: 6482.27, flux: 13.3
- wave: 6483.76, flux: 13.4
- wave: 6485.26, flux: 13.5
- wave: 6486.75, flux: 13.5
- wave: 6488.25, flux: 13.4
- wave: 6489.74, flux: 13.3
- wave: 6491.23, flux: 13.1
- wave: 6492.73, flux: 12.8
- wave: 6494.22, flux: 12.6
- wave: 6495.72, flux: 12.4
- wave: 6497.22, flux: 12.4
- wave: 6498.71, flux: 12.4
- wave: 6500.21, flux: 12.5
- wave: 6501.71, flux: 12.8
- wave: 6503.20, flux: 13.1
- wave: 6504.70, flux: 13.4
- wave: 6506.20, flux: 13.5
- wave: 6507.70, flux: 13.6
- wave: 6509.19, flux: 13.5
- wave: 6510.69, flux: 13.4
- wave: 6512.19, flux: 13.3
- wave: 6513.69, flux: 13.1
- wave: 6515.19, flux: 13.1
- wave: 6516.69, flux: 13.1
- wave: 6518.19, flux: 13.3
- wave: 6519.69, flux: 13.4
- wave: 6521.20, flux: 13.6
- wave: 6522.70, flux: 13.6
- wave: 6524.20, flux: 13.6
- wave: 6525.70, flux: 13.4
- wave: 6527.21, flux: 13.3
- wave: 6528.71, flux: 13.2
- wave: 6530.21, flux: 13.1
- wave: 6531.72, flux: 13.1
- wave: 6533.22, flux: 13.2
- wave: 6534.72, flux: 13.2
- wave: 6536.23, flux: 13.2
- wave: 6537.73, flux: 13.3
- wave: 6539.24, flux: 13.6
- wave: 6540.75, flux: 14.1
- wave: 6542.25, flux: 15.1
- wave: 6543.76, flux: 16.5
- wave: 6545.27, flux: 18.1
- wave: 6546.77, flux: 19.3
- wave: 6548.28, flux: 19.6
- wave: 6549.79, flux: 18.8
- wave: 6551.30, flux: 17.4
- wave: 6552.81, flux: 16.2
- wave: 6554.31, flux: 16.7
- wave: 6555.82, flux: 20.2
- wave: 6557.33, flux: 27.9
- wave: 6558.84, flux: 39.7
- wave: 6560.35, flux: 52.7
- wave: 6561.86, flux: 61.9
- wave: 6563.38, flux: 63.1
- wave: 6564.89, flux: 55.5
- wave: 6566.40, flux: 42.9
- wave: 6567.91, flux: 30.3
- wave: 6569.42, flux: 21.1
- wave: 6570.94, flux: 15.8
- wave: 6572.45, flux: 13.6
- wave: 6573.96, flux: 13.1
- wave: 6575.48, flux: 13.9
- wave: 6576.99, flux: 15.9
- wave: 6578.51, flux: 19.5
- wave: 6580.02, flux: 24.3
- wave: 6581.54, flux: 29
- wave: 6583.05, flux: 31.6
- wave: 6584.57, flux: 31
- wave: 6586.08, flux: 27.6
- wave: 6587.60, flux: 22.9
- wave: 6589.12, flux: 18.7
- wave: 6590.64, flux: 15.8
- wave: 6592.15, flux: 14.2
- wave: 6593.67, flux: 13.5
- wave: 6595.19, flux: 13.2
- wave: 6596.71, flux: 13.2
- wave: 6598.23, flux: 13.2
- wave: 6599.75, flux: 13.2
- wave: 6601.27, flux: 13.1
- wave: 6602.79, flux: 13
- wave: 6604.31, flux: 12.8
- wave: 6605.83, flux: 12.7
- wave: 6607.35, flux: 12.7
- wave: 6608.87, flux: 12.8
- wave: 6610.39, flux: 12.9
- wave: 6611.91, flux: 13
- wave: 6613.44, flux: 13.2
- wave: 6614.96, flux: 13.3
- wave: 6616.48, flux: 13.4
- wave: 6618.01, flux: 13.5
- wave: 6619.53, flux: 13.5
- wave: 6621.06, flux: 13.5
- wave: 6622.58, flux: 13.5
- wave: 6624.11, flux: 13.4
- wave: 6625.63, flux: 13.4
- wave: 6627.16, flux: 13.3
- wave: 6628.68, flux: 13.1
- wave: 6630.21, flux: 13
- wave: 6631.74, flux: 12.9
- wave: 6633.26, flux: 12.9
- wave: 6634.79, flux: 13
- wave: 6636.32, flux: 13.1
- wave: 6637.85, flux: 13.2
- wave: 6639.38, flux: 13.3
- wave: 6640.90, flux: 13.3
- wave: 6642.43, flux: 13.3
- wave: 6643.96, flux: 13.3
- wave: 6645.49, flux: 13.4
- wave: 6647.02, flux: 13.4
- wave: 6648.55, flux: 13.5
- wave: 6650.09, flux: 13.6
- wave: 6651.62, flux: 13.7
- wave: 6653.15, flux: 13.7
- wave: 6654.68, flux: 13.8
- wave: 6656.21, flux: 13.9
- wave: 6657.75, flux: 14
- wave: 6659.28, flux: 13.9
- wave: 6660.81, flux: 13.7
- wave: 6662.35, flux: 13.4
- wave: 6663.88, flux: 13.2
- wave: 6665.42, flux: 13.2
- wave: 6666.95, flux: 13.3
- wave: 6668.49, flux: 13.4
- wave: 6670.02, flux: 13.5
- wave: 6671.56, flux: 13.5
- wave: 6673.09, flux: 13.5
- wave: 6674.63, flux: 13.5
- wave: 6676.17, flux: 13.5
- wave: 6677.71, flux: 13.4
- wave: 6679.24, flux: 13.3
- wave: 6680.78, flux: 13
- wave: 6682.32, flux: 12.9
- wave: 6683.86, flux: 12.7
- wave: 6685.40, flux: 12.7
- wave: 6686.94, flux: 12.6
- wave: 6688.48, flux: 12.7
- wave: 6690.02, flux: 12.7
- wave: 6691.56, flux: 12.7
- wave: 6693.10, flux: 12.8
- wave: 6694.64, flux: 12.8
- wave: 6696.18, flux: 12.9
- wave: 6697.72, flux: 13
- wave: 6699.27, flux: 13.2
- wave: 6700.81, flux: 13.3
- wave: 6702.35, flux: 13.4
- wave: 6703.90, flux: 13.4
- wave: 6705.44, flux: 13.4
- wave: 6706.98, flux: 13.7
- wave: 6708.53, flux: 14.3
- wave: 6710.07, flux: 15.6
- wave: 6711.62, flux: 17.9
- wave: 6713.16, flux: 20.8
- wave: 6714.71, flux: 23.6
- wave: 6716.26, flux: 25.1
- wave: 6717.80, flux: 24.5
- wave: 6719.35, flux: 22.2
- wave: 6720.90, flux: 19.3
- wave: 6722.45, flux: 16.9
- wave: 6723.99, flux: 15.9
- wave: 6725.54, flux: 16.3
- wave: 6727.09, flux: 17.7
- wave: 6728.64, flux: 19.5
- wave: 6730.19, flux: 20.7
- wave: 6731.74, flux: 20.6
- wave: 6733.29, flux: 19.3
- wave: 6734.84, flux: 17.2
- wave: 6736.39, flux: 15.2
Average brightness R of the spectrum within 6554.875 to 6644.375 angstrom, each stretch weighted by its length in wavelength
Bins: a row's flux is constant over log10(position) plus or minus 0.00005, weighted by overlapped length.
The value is 19.8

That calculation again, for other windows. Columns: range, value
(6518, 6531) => 13.4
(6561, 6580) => 30.4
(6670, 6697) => 13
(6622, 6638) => 13.2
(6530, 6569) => 25.5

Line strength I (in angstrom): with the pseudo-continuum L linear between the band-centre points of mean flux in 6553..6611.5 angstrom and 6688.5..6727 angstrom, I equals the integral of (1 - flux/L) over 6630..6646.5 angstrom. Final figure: 5.7 angstrom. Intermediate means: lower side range 23.4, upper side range 16.2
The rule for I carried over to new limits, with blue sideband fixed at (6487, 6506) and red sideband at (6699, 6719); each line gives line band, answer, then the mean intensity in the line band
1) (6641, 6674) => 5.5 angstrom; 13.5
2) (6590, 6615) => 3.0 angstrom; 13.3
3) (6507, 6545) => -0.3 angstrom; 13.6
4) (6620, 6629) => 1.3 angstrom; 13.4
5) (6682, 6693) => 2.7 angstrom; 12.7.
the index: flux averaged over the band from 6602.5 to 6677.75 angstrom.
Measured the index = 13.3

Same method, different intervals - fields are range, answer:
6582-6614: 16.5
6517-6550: 14.5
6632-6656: 13.4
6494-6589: 20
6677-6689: 12.9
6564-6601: 21.8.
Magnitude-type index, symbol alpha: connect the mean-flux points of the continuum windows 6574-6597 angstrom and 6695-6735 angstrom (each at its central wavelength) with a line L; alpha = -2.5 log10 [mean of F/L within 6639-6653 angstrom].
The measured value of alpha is 0.370 mag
